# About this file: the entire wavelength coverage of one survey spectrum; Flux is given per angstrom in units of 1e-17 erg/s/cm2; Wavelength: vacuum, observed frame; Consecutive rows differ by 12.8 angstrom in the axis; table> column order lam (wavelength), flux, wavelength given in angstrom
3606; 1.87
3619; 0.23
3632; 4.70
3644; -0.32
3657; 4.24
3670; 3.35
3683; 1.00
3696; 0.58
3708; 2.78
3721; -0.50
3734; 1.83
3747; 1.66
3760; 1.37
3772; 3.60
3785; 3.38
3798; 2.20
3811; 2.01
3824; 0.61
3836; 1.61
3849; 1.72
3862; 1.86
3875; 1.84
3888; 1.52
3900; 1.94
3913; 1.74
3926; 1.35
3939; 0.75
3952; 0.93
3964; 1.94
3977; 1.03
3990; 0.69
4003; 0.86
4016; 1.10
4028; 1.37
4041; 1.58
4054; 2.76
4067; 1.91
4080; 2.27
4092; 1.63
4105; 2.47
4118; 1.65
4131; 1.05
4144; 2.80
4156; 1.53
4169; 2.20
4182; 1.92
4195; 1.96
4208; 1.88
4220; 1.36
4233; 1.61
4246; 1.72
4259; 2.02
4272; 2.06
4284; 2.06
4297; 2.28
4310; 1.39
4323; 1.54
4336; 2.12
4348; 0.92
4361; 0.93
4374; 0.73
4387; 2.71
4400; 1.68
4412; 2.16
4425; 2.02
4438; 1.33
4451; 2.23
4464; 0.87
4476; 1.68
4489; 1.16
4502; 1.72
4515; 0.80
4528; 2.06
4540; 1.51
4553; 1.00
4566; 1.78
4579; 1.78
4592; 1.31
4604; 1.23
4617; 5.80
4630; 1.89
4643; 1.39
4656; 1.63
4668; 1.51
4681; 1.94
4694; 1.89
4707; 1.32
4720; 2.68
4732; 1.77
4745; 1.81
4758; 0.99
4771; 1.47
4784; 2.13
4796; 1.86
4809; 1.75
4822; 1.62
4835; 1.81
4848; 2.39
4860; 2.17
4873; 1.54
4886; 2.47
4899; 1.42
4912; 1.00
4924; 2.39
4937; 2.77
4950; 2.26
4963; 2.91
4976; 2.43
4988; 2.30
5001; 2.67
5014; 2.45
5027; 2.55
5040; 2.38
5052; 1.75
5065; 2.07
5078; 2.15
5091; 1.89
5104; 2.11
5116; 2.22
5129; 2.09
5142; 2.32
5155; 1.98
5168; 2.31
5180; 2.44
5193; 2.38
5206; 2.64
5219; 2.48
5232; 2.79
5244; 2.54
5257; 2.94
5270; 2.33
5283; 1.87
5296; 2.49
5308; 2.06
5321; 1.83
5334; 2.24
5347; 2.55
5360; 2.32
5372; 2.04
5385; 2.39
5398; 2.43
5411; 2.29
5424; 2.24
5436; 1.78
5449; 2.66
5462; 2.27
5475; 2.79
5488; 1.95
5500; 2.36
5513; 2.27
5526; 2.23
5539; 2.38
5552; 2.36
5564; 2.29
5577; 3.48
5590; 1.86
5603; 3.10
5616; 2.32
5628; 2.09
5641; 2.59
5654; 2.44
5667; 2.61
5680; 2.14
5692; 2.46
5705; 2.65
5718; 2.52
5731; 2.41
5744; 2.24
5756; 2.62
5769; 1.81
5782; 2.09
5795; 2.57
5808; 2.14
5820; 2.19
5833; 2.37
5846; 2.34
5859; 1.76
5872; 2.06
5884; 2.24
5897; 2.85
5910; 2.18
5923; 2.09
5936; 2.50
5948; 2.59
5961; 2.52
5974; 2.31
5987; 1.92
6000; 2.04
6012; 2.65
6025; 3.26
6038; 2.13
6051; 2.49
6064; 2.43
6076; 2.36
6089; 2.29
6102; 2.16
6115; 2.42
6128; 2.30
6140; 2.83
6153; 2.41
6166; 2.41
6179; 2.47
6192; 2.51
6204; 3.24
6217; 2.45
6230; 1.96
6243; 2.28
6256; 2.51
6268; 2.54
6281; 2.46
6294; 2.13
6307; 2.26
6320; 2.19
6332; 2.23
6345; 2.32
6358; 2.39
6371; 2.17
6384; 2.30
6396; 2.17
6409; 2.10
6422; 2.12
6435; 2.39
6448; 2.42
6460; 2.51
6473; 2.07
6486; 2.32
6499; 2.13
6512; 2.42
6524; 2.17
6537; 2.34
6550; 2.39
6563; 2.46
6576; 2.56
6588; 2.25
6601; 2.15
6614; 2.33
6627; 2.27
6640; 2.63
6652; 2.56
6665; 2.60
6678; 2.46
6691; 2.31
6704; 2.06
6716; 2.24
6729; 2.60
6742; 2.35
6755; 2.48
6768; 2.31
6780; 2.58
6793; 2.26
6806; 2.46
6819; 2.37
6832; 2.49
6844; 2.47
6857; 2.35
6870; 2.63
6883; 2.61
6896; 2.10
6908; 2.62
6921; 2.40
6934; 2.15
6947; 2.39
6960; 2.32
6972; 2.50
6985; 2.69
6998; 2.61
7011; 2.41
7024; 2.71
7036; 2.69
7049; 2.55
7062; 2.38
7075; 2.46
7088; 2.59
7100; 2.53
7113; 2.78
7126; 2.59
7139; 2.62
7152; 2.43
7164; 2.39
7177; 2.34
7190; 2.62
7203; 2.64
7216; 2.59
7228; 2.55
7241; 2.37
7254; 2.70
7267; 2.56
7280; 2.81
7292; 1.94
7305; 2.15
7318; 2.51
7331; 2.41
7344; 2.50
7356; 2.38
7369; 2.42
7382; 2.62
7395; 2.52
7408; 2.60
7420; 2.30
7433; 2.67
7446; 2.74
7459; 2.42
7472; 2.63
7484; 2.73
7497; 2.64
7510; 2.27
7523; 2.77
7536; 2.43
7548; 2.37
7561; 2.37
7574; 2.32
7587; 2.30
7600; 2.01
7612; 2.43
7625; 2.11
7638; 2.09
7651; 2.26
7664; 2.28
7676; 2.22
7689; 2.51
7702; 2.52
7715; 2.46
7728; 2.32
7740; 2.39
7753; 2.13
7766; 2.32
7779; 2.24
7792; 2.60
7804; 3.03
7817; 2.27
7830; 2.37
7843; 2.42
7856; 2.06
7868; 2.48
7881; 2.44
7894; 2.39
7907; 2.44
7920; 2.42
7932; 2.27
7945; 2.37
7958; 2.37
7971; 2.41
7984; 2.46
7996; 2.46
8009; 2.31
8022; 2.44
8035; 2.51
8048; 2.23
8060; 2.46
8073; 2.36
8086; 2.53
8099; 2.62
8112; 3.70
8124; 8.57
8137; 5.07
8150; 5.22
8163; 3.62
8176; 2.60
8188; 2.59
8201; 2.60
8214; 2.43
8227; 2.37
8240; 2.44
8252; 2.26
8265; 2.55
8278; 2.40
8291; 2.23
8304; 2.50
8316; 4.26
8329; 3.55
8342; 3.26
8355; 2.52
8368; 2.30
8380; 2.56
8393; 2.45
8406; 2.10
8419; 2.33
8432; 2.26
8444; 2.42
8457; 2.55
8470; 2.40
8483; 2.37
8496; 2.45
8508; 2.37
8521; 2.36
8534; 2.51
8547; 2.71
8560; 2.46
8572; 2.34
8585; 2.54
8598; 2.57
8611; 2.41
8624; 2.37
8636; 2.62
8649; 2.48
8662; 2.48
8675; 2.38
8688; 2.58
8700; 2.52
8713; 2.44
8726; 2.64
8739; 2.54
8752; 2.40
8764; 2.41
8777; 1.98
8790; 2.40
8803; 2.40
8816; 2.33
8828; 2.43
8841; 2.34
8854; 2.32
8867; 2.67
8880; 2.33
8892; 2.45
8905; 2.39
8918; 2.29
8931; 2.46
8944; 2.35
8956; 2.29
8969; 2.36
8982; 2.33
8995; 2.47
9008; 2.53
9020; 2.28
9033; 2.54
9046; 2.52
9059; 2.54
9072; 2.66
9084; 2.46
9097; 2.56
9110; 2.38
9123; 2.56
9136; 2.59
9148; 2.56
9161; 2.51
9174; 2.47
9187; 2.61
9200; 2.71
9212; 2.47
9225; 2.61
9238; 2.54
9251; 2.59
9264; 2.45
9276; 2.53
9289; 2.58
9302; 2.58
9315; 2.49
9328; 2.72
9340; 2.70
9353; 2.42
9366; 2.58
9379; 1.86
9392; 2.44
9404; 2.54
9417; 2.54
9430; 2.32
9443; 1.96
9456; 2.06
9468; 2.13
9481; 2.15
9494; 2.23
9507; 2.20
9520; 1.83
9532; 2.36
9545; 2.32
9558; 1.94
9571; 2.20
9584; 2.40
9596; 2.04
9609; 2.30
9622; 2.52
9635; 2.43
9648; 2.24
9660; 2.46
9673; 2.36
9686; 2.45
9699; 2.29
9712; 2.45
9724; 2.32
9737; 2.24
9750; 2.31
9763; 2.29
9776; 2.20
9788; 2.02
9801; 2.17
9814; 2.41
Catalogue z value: 0.24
